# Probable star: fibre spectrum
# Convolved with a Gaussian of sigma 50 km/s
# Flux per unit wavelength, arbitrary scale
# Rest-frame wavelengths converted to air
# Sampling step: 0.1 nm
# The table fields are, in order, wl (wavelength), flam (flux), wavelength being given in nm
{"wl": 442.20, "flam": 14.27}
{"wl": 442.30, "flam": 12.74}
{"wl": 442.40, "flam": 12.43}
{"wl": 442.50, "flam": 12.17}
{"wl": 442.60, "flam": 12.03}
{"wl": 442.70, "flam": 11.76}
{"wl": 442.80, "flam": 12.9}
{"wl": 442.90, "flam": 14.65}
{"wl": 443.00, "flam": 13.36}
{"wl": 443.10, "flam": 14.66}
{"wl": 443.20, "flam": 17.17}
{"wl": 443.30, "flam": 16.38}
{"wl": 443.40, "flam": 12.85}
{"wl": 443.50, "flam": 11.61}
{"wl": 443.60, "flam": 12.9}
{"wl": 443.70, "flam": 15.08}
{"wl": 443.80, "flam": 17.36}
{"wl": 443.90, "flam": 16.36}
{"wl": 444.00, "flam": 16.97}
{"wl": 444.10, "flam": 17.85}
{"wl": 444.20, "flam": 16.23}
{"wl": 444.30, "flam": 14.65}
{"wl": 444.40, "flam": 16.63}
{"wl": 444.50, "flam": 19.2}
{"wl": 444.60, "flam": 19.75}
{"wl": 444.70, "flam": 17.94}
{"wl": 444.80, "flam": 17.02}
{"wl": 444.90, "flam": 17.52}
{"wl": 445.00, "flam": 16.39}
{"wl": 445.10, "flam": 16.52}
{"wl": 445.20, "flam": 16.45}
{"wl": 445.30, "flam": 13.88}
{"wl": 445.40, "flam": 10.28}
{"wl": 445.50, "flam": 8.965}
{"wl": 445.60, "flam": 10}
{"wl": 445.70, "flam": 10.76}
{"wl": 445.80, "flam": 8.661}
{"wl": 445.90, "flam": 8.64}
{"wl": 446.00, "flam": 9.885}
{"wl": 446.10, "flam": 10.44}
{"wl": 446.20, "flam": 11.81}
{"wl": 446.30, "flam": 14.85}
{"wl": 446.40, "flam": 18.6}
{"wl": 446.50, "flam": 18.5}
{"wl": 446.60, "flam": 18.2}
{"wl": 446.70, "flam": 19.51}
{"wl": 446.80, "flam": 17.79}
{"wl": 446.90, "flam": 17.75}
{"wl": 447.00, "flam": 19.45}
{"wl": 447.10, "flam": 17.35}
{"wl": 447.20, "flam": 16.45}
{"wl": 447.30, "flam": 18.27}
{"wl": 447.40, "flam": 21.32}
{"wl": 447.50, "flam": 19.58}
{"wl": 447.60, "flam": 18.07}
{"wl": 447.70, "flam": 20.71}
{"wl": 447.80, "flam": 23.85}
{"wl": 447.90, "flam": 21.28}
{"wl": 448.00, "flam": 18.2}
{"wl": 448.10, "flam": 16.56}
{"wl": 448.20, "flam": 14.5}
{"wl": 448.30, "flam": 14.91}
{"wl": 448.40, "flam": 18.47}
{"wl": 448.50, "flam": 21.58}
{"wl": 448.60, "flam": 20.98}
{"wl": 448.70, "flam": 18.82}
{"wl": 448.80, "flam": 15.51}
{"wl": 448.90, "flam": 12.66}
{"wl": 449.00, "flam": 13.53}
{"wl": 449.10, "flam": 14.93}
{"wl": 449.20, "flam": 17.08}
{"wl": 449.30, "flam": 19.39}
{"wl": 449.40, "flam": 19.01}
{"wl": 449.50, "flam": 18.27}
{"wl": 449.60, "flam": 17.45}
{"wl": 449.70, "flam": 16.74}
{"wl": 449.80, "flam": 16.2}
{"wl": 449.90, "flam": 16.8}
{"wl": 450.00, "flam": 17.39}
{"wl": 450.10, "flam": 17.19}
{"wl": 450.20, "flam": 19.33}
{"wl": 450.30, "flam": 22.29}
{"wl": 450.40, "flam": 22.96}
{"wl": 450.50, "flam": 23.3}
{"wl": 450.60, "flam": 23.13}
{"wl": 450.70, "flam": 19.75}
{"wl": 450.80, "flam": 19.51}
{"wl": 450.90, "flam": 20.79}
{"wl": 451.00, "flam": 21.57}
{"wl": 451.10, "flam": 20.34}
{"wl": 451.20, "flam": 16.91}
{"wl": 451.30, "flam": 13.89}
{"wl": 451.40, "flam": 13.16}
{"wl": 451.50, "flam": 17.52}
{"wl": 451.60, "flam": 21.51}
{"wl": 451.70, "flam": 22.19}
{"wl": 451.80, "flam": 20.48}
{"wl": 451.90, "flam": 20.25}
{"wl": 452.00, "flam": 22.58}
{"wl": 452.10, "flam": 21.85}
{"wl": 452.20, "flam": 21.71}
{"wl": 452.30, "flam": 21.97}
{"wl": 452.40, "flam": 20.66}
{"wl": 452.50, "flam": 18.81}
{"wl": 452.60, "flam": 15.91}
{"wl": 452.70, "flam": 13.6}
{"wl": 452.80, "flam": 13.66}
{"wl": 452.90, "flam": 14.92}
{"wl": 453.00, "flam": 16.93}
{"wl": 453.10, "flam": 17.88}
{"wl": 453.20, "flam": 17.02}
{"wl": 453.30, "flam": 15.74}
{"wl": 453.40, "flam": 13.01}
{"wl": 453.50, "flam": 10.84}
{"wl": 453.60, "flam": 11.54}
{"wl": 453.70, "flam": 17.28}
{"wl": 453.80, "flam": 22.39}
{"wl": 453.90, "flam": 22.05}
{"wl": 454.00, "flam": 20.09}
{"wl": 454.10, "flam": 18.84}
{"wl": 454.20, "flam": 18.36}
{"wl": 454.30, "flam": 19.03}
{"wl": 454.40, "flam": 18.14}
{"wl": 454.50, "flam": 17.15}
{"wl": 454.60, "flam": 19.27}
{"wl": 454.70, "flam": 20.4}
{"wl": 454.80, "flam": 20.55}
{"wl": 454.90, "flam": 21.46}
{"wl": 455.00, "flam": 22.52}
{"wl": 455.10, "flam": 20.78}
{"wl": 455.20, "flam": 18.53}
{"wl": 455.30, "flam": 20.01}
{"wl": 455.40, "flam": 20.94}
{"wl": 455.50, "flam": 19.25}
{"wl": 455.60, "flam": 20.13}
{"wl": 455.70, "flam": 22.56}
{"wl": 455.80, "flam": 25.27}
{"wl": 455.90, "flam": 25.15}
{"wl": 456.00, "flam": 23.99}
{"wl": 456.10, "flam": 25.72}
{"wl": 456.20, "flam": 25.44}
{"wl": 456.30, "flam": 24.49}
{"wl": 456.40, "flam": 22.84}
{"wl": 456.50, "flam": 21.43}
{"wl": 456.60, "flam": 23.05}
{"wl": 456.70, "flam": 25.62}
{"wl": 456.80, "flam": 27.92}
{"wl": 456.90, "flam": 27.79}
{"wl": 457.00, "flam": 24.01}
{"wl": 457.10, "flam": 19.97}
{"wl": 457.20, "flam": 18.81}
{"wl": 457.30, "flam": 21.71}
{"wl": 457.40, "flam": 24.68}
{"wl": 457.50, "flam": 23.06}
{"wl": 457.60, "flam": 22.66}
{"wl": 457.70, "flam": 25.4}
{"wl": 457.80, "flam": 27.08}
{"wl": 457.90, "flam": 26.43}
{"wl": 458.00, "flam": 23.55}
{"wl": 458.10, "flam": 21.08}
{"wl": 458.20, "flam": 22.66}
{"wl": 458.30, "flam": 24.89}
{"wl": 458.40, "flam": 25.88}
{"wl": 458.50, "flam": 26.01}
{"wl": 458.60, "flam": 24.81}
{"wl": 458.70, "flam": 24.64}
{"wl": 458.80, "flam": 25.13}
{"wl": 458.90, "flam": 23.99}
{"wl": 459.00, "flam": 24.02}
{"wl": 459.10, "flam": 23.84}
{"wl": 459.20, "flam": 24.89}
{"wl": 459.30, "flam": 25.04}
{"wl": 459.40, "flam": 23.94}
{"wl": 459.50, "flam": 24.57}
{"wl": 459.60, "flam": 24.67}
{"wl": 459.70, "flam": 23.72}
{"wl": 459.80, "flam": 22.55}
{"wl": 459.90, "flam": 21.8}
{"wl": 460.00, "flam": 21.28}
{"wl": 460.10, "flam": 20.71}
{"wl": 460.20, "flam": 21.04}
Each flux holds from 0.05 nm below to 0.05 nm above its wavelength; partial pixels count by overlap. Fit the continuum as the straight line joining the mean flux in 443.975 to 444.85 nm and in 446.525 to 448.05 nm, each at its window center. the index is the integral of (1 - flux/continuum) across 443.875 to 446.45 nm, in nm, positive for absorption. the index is 0.48 nm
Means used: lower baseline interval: 17.4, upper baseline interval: 19.2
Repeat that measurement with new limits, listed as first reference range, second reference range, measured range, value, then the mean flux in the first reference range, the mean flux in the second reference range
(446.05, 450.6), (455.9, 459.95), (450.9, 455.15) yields 0.51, 18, 24.1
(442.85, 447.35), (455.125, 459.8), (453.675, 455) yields 0.11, 15.2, 23.7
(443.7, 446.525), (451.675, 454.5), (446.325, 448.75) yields -0.47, 14.7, 18.1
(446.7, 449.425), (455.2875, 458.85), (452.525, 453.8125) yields 0.36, 18.1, 23.8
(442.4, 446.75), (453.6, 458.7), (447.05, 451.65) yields -0.19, 14.6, 22.3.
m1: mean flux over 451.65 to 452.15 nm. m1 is 21.5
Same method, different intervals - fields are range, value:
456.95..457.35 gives 21.1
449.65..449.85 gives 16.5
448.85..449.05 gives 13.1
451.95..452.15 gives 22.2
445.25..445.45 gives 12.1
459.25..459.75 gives 24.4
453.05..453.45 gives 15.9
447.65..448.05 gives 21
